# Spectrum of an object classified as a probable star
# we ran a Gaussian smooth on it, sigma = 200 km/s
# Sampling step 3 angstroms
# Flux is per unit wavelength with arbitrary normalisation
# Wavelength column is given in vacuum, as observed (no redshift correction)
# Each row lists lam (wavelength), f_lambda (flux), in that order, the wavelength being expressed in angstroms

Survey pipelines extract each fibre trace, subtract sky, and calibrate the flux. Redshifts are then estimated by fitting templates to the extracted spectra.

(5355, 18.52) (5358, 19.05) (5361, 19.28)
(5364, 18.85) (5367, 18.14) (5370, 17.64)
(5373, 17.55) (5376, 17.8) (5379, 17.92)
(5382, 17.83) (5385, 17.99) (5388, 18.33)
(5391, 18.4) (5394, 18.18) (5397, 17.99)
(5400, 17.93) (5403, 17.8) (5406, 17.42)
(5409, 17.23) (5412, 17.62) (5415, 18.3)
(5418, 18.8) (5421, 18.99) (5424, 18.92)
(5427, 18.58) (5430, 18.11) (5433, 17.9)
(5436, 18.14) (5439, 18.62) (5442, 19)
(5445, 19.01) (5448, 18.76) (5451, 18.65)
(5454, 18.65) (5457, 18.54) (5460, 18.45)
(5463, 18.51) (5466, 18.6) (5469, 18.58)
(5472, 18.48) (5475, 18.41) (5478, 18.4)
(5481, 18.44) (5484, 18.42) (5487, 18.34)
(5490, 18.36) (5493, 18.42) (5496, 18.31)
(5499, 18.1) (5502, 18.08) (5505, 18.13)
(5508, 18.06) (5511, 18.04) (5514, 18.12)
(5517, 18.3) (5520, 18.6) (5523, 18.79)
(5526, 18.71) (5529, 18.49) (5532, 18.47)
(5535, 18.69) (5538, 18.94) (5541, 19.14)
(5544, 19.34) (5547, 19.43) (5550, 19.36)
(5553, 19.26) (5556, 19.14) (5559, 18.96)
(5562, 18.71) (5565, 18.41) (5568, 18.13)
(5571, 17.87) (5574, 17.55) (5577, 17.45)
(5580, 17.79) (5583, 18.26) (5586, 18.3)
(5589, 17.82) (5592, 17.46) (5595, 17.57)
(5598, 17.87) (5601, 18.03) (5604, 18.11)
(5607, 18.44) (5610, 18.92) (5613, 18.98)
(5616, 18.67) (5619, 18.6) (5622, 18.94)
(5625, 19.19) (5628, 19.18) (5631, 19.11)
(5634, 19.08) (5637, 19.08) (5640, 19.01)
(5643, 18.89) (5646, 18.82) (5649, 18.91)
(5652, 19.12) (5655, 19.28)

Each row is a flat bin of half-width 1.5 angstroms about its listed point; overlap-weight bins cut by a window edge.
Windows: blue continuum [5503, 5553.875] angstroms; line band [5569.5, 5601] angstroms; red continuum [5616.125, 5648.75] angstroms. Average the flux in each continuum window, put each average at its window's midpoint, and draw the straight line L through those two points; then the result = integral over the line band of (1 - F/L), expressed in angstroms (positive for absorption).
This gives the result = 1.7 angstroms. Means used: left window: 18.7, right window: 19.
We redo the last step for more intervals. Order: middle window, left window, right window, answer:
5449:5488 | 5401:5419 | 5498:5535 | -0.8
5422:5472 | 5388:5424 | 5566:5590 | -1.4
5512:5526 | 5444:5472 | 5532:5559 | 0.4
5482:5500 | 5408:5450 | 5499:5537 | 0.1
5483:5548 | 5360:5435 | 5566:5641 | -0.8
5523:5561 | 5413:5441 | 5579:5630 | -1.2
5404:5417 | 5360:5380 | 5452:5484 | 0.4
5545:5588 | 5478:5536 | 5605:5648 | 0.4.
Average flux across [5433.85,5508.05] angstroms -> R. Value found 18.5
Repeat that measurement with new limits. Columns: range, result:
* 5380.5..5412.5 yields 17.9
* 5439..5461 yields 18.7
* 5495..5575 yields 18.6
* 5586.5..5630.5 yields 18.4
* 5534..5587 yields 18.6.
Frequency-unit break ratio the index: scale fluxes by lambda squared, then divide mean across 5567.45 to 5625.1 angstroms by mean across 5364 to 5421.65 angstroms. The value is 1.09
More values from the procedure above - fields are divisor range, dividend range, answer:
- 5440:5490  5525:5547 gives 1.04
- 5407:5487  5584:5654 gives 1.07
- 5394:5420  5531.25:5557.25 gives 1.12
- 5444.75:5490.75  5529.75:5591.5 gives 1.03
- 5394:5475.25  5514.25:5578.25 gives 1.06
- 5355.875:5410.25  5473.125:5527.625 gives 1.06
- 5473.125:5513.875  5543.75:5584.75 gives 1.04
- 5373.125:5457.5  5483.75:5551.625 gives 1.06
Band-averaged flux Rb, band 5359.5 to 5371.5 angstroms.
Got 18.5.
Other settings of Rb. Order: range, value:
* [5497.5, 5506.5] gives 18.1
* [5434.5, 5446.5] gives 18.7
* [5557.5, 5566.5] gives 18.7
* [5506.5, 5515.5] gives 18.1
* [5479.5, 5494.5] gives 18.4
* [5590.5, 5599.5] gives 17.6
